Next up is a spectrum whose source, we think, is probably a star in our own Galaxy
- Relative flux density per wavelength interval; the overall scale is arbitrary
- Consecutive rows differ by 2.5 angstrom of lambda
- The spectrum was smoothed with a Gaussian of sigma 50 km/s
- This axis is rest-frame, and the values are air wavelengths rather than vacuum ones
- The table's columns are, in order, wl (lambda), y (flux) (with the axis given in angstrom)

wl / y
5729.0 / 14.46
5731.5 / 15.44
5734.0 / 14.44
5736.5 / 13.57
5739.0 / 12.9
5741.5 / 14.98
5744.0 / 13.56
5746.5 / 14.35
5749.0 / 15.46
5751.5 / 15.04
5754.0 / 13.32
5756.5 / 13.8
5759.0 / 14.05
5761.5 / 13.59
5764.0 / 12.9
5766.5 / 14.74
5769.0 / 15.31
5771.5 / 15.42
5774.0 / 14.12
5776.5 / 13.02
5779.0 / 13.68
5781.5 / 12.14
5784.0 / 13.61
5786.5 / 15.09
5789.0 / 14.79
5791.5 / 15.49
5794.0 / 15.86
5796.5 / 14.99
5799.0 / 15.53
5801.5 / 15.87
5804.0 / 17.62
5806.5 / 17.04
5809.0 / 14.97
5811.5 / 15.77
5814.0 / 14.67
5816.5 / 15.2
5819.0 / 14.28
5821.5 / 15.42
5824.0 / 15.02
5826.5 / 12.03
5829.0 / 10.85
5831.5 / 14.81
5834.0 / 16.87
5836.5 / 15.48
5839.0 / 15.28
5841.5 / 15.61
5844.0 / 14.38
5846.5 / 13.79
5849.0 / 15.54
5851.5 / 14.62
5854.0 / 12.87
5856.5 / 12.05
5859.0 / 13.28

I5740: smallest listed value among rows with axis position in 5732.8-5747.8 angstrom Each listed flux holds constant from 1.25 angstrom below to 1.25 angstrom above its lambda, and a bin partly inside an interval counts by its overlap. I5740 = 12.9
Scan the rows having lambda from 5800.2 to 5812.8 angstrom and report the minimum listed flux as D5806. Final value 14.97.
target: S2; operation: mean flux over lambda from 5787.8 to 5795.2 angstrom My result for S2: 15.4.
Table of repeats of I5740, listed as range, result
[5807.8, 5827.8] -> 12.03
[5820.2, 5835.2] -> 10.85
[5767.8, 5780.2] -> 13.02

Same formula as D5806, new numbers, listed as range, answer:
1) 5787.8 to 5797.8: 14.79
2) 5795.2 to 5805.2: 14.99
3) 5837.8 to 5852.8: 13.79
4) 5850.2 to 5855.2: 12.87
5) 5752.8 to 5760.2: 13.32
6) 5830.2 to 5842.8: 14.81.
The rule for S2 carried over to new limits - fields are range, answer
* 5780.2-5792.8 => 14.2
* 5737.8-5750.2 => 14.3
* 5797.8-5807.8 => 16.5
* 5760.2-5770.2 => 14.1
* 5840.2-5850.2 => 14.8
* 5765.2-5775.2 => 14.9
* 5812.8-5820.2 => 14.7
